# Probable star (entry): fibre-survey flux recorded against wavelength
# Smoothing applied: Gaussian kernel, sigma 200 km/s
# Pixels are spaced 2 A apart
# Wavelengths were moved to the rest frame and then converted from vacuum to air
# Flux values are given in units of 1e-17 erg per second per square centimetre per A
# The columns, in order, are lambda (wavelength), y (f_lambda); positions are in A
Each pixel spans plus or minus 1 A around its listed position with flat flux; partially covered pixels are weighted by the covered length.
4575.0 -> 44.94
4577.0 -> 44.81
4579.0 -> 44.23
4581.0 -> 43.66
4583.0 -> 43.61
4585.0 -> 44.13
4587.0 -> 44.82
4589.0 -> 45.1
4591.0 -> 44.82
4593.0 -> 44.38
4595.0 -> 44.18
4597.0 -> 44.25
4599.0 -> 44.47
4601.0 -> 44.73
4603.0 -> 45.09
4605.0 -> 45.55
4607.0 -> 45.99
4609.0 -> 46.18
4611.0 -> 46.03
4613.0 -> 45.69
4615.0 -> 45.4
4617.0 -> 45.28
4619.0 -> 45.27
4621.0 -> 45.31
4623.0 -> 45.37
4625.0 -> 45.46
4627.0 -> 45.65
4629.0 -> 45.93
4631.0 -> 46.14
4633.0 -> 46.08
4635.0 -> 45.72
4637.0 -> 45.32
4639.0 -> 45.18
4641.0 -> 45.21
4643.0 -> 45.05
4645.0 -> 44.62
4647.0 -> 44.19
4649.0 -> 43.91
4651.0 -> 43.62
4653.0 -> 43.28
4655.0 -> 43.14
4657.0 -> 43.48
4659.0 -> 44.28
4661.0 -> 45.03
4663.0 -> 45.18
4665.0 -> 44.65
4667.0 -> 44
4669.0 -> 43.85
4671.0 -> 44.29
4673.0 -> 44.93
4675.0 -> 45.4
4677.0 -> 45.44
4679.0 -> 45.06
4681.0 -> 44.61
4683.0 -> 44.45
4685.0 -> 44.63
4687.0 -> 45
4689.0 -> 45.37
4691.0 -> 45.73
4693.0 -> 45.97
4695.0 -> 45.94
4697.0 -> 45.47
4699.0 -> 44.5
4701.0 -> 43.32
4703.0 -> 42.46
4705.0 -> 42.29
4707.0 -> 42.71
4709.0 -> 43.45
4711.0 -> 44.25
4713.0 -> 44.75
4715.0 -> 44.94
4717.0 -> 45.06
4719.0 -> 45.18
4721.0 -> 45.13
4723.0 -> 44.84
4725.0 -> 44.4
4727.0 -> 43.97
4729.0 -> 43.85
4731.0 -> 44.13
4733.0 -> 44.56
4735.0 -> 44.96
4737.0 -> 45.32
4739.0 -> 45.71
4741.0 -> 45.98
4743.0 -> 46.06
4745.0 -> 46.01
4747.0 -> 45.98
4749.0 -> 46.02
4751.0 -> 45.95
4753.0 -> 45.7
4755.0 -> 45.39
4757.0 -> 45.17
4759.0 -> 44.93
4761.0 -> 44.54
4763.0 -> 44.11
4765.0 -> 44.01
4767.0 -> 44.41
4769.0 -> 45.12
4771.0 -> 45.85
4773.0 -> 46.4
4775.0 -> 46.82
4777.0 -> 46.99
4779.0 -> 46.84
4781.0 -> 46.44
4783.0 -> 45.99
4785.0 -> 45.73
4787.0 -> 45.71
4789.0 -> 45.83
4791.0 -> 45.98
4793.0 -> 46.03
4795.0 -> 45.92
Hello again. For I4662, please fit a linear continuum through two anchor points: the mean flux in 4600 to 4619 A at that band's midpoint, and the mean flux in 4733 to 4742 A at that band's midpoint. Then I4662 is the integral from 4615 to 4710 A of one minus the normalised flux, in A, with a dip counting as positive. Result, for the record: 1.6 A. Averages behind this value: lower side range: 45.5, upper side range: 45.4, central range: 44.7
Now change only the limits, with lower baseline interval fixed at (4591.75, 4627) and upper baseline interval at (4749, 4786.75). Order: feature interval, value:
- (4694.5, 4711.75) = 0.6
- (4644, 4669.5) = 0.7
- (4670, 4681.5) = 0.1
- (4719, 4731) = 0.3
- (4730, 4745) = 0.1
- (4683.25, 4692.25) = 0.1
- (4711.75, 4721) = 0.1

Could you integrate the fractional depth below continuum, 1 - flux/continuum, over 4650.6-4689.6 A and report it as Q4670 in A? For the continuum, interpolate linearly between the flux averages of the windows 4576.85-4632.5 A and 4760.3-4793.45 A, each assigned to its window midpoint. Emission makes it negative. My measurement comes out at 0.7 A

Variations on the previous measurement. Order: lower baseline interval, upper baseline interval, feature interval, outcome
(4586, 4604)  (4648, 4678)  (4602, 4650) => -1.0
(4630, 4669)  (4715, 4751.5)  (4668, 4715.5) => 0.4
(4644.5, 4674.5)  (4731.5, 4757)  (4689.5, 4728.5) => 0.5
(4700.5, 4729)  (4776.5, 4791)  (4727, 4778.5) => -0.1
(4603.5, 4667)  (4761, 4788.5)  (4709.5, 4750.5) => 0.4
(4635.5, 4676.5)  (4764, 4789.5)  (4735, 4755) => -0.1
